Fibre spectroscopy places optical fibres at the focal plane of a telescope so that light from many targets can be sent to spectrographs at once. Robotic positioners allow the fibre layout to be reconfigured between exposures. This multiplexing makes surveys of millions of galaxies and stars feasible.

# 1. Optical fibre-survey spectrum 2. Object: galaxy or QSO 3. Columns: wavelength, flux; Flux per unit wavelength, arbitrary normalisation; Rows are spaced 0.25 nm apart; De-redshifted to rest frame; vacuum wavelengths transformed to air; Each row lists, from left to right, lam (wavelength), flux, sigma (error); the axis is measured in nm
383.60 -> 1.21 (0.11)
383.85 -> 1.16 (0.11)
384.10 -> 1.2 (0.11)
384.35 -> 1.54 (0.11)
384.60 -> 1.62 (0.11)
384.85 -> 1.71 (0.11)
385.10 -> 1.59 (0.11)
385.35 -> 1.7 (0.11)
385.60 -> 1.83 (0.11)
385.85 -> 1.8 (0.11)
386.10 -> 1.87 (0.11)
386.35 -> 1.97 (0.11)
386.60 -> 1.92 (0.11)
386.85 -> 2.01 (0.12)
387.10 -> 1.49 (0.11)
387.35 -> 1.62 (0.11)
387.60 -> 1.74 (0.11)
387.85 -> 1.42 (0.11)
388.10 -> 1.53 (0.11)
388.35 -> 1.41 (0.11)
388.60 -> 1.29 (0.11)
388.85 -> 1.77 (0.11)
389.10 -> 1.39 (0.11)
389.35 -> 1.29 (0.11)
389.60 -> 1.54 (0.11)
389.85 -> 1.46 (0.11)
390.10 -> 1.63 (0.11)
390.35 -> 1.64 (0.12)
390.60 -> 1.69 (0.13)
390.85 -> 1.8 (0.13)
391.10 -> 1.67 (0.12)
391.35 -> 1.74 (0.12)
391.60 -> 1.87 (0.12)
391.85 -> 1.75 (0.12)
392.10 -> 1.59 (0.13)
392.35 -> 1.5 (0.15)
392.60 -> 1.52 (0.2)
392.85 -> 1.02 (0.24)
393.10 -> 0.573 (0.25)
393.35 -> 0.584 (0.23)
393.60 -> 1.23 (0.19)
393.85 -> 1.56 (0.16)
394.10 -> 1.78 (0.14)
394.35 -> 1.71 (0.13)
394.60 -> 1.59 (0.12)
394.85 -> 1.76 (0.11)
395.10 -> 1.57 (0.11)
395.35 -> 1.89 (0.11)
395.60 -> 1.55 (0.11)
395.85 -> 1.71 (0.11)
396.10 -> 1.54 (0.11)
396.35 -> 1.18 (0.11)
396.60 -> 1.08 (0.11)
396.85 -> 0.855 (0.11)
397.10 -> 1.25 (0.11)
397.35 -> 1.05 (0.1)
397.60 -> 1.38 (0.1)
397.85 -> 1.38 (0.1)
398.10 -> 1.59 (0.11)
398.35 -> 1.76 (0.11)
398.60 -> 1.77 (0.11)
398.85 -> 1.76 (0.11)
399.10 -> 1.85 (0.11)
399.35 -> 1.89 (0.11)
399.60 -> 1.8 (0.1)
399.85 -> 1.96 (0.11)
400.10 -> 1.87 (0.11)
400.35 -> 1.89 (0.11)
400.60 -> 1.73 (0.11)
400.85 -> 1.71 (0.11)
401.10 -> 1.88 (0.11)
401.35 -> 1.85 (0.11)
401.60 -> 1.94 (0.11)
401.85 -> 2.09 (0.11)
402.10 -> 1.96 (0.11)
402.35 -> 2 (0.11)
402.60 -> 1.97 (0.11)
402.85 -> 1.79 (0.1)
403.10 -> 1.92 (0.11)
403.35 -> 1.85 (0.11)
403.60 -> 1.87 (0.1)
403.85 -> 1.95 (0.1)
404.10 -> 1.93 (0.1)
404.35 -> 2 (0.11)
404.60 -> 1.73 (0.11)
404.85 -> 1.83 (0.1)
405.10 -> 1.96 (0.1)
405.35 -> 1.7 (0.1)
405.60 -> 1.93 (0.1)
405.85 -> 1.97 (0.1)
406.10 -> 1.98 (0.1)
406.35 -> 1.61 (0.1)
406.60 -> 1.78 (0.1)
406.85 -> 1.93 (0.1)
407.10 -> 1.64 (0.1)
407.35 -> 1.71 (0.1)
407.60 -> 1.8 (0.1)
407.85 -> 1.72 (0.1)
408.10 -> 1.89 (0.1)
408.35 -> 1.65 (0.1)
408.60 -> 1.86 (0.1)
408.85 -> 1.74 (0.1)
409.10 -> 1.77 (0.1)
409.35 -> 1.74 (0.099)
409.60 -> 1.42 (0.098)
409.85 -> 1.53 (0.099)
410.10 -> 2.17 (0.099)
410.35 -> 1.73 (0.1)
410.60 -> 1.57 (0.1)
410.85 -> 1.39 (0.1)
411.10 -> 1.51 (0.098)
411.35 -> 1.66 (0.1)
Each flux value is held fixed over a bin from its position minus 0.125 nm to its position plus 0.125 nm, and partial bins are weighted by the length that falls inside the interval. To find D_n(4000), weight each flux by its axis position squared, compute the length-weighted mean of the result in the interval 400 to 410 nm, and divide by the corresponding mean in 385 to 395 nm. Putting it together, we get 1.3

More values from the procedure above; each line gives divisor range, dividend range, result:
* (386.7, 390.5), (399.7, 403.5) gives 1.30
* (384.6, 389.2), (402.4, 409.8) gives 1.20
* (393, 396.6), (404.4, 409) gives 1.33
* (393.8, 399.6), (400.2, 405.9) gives 1.26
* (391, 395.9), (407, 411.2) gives 1.22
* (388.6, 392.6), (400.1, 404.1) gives 1.25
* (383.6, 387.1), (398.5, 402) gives 1.21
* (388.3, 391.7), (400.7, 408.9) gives 1.26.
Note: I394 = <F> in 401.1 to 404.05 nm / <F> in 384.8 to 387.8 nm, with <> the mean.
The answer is 1.09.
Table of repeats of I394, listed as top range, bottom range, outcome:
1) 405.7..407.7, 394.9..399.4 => 1.20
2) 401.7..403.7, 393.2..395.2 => 1.32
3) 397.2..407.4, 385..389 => 1.07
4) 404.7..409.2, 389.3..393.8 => 1.24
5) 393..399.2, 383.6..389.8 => 0.91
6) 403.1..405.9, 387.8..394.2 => 1.28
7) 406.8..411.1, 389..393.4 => 1.16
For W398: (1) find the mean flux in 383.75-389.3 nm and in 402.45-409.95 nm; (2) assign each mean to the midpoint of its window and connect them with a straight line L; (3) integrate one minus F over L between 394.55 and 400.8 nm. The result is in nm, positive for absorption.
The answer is 0.50 nm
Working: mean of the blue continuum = 1.61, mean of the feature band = 1.59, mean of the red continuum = 1.81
